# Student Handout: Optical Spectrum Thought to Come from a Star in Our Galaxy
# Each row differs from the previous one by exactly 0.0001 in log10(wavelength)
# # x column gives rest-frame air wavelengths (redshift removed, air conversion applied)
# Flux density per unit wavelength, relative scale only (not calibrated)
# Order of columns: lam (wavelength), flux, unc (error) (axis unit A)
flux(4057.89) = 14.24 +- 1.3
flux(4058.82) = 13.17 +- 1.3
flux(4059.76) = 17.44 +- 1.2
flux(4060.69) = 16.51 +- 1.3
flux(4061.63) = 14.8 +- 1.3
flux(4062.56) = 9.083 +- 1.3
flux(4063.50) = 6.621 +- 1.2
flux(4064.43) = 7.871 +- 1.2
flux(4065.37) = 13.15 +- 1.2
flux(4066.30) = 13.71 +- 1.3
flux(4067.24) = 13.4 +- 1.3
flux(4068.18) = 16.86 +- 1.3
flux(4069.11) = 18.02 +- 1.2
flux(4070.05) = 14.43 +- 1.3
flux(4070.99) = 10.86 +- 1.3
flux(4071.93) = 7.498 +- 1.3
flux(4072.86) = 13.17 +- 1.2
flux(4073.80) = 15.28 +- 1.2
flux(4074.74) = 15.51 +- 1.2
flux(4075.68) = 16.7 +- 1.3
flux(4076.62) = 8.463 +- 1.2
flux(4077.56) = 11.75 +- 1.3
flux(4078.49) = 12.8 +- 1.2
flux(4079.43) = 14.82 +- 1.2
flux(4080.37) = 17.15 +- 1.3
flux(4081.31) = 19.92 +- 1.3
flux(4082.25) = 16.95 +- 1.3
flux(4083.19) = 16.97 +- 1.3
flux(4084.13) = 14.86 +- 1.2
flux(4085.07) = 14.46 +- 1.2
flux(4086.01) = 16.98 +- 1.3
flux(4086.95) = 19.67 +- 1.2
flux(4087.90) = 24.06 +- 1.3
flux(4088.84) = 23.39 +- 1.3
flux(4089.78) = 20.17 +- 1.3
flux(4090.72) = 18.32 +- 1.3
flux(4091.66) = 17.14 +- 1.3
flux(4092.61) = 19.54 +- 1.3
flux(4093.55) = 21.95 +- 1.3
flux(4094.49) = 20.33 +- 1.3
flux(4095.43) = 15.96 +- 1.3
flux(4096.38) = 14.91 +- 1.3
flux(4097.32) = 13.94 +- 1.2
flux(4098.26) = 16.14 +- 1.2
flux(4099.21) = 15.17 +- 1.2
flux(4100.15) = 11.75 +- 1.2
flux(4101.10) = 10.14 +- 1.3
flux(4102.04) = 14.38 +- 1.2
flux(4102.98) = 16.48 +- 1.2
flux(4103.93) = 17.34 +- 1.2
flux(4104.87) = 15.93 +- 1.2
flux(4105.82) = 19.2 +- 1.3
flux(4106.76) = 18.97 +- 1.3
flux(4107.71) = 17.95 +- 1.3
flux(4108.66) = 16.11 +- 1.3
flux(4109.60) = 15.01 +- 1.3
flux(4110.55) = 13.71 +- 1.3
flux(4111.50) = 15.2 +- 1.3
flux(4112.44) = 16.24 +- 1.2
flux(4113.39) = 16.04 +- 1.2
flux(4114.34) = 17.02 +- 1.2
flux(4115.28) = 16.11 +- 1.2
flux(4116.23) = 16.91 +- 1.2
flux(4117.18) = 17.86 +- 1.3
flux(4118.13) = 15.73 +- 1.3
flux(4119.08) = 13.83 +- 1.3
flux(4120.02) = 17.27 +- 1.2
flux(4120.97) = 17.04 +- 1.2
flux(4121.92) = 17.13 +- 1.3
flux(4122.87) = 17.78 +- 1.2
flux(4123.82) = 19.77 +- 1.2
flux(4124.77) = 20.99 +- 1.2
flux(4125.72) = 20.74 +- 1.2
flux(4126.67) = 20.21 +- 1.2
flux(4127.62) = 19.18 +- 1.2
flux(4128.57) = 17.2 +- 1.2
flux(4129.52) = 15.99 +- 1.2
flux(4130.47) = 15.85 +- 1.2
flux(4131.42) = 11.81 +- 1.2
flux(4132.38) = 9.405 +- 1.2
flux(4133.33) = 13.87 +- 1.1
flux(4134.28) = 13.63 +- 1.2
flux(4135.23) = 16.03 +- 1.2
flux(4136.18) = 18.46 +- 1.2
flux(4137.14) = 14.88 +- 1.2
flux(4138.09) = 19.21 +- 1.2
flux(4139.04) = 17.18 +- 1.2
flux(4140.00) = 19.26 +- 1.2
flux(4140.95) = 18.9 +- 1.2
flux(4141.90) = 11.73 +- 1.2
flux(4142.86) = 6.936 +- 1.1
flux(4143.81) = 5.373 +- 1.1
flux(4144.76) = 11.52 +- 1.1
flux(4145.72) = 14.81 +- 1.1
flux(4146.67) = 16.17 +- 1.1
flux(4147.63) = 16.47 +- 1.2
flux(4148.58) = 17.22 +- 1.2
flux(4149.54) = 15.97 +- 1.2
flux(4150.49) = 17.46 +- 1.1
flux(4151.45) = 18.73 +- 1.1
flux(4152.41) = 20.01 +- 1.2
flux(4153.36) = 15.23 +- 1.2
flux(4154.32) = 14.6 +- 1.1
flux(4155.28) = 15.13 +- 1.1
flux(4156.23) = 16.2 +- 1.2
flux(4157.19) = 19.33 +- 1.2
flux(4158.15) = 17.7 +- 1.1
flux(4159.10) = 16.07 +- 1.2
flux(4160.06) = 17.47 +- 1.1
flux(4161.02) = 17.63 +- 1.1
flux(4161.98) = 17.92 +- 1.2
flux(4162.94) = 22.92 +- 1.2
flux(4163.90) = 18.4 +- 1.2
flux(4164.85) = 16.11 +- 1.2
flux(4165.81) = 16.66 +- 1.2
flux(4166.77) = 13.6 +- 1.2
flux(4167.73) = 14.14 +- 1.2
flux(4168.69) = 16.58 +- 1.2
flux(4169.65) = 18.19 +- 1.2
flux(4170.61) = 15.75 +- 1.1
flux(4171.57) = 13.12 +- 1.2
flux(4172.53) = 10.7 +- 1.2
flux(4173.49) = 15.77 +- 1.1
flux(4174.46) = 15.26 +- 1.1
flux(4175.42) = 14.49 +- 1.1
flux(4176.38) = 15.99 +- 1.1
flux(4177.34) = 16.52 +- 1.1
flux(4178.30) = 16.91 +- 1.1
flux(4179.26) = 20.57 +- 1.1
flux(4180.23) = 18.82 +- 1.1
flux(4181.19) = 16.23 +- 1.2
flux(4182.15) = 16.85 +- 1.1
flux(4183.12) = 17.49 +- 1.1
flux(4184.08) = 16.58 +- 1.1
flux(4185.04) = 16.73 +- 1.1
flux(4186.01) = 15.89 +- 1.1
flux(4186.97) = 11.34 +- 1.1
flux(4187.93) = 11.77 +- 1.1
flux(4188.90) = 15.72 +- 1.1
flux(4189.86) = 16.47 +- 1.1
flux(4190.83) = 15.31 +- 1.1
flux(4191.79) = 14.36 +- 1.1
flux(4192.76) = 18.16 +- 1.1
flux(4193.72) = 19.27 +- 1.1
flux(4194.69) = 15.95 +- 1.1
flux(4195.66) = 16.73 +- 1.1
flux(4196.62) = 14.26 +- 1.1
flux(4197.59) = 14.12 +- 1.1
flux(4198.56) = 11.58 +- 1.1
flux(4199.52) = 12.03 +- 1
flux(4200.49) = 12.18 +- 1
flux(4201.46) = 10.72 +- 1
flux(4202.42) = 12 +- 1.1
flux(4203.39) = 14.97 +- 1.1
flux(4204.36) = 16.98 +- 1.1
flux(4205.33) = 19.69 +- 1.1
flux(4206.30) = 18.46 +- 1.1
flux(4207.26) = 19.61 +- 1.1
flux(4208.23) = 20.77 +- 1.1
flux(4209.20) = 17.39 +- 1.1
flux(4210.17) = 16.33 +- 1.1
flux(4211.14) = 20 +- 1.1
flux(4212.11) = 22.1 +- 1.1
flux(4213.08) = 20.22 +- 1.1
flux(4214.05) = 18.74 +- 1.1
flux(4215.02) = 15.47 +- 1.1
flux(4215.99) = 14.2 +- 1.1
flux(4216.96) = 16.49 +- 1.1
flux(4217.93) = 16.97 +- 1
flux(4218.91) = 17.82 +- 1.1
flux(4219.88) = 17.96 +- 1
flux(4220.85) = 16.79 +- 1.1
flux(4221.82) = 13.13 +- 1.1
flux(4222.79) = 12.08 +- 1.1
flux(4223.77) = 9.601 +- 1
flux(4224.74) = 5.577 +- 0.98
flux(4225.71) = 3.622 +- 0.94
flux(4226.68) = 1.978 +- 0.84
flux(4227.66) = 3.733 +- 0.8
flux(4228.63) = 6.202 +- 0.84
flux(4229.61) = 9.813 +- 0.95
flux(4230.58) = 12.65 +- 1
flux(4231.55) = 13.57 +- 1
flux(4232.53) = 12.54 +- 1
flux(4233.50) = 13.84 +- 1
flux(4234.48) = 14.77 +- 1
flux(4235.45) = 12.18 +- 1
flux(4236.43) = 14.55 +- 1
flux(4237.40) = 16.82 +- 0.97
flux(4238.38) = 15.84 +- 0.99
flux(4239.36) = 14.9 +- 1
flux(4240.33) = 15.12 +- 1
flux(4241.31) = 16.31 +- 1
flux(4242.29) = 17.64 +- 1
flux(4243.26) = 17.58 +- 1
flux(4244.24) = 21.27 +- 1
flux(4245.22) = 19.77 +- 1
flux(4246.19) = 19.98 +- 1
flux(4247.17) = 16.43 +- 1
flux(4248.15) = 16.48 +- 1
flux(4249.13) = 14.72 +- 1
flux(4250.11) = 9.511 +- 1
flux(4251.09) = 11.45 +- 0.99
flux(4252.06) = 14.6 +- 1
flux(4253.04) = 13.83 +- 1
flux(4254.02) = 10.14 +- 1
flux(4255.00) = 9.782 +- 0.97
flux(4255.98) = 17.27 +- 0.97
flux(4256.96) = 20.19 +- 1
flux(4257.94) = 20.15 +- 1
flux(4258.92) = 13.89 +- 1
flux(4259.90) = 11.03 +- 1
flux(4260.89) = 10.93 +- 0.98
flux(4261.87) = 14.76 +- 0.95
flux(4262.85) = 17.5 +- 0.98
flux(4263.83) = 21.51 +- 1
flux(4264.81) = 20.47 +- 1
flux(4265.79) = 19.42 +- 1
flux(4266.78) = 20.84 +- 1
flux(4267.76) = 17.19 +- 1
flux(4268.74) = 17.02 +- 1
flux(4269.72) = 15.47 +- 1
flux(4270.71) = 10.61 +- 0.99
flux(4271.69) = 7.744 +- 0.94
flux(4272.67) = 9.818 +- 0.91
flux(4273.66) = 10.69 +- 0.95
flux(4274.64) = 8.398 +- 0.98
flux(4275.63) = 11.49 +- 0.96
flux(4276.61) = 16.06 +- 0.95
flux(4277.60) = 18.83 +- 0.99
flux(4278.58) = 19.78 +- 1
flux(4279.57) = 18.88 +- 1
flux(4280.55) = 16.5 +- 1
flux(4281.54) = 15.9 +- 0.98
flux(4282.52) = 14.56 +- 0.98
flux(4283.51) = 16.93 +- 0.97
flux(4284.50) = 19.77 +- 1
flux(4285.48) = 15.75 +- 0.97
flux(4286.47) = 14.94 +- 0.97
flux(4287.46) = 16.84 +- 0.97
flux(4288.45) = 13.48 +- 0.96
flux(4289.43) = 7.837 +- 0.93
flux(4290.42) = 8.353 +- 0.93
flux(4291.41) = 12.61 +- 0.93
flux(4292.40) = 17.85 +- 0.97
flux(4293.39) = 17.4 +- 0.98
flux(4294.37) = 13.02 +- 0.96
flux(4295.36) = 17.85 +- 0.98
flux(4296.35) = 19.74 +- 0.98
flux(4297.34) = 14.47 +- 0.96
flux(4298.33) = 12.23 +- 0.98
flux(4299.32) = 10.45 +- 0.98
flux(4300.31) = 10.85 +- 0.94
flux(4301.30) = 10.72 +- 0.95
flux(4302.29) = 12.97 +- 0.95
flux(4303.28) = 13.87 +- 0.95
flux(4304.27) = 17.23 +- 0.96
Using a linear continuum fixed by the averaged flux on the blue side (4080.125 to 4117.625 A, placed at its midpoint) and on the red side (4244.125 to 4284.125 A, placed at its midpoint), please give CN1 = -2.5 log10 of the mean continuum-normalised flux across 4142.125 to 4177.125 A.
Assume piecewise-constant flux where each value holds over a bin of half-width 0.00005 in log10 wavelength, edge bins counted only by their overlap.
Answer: 0.05 mag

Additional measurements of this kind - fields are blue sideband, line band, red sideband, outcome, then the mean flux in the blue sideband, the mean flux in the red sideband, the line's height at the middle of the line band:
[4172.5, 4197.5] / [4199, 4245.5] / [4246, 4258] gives 0.05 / 16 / 14.7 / 15.2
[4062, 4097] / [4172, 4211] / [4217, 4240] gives -0.22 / 15.5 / 12.1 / 13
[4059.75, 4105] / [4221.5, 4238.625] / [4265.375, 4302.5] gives 0.36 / 15.3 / 14.6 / 14.8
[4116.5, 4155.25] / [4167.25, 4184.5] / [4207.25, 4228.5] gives -0.06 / 16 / 14.3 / 15.2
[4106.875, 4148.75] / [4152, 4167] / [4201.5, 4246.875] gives -0.11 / 15.9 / 14.9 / 15.6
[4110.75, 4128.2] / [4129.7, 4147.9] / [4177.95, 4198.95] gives 0.19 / 17.4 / 16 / 17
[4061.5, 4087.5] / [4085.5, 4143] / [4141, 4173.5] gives -0.14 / 14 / 15.7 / 14.8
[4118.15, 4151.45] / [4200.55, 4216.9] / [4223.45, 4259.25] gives -0.21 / 15.9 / 13.5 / 14.2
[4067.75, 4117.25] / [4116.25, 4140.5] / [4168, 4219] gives -0.04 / 16.1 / 16.1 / 16.1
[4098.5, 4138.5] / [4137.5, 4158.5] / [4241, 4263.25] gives 0.03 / 16.3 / 15.4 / 16.1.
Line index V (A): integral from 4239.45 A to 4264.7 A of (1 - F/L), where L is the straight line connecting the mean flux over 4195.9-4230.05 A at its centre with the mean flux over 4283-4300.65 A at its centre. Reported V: -2.5 A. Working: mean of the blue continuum 14.1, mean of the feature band 15.7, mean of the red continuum 14.5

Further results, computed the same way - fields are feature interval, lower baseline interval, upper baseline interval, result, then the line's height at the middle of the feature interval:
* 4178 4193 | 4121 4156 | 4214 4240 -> -2.1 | 14.2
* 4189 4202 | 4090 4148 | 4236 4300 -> 0.8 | 15.7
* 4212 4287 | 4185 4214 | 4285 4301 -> 1.0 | 14.9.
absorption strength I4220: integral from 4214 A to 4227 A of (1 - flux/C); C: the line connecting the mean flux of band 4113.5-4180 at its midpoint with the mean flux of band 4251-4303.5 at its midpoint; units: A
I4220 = 2.2 A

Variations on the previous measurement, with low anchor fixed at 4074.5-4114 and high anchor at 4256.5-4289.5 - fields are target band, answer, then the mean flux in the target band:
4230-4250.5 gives 0.2 A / 15.6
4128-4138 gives 0.8 A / 14.9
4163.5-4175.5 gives 0.6 A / 15.3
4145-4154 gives -0.3 A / 16.7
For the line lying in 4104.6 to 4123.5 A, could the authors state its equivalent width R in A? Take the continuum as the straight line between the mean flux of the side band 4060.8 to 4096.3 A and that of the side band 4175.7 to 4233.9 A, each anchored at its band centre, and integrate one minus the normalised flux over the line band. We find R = -1.59 A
